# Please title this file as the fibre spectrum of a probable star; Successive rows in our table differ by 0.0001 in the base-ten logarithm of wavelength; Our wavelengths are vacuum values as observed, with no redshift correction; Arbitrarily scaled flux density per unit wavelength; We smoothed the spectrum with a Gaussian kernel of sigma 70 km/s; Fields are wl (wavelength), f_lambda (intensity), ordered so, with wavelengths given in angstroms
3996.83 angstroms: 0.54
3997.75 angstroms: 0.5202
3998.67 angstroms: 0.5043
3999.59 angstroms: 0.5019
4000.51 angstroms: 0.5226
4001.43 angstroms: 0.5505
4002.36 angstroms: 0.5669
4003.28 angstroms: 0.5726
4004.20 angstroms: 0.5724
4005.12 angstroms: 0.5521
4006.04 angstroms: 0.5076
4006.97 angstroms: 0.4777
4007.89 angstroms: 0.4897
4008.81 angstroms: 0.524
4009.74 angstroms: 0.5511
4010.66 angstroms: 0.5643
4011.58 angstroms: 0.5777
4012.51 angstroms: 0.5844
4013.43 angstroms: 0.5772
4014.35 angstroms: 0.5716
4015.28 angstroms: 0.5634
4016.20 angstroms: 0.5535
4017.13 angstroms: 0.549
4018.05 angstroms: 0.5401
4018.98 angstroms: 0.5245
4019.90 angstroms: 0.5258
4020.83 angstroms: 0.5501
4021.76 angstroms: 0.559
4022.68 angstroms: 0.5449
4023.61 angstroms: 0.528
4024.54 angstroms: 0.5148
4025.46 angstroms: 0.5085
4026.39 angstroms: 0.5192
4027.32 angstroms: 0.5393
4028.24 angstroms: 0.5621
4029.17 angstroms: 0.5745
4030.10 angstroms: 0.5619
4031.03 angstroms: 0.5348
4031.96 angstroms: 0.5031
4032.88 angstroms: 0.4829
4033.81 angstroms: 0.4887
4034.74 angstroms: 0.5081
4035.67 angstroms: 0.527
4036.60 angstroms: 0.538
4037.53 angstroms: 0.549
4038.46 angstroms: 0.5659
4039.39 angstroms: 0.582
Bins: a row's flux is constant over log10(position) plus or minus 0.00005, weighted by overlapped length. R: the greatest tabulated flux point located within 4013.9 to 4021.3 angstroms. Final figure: 0.5716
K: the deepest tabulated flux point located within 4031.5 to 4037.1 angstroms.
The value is 0.4829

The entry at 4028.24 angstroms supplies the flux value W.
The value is 0.5621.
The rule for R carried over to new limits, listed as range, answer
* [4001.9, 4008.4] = 0.5726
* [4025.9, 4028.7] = 0.5621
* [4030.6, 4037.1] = 0.538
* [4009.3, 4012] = 0.5777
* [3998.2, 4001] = 0.5226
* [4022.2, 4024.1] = 0.5449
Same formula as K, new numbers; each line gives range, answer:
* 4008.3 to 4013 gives 0.524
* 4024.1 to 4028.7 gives 0.5085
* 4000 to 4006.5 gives 0.5076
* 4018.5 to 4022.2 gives 0.5245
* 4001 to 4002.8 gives 0.5505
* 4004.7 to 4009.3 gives 0.4777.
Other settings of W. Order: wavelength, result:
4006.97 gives 0.4777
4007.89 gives 0.4897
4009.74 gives 0.5511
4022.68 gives 0.5449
